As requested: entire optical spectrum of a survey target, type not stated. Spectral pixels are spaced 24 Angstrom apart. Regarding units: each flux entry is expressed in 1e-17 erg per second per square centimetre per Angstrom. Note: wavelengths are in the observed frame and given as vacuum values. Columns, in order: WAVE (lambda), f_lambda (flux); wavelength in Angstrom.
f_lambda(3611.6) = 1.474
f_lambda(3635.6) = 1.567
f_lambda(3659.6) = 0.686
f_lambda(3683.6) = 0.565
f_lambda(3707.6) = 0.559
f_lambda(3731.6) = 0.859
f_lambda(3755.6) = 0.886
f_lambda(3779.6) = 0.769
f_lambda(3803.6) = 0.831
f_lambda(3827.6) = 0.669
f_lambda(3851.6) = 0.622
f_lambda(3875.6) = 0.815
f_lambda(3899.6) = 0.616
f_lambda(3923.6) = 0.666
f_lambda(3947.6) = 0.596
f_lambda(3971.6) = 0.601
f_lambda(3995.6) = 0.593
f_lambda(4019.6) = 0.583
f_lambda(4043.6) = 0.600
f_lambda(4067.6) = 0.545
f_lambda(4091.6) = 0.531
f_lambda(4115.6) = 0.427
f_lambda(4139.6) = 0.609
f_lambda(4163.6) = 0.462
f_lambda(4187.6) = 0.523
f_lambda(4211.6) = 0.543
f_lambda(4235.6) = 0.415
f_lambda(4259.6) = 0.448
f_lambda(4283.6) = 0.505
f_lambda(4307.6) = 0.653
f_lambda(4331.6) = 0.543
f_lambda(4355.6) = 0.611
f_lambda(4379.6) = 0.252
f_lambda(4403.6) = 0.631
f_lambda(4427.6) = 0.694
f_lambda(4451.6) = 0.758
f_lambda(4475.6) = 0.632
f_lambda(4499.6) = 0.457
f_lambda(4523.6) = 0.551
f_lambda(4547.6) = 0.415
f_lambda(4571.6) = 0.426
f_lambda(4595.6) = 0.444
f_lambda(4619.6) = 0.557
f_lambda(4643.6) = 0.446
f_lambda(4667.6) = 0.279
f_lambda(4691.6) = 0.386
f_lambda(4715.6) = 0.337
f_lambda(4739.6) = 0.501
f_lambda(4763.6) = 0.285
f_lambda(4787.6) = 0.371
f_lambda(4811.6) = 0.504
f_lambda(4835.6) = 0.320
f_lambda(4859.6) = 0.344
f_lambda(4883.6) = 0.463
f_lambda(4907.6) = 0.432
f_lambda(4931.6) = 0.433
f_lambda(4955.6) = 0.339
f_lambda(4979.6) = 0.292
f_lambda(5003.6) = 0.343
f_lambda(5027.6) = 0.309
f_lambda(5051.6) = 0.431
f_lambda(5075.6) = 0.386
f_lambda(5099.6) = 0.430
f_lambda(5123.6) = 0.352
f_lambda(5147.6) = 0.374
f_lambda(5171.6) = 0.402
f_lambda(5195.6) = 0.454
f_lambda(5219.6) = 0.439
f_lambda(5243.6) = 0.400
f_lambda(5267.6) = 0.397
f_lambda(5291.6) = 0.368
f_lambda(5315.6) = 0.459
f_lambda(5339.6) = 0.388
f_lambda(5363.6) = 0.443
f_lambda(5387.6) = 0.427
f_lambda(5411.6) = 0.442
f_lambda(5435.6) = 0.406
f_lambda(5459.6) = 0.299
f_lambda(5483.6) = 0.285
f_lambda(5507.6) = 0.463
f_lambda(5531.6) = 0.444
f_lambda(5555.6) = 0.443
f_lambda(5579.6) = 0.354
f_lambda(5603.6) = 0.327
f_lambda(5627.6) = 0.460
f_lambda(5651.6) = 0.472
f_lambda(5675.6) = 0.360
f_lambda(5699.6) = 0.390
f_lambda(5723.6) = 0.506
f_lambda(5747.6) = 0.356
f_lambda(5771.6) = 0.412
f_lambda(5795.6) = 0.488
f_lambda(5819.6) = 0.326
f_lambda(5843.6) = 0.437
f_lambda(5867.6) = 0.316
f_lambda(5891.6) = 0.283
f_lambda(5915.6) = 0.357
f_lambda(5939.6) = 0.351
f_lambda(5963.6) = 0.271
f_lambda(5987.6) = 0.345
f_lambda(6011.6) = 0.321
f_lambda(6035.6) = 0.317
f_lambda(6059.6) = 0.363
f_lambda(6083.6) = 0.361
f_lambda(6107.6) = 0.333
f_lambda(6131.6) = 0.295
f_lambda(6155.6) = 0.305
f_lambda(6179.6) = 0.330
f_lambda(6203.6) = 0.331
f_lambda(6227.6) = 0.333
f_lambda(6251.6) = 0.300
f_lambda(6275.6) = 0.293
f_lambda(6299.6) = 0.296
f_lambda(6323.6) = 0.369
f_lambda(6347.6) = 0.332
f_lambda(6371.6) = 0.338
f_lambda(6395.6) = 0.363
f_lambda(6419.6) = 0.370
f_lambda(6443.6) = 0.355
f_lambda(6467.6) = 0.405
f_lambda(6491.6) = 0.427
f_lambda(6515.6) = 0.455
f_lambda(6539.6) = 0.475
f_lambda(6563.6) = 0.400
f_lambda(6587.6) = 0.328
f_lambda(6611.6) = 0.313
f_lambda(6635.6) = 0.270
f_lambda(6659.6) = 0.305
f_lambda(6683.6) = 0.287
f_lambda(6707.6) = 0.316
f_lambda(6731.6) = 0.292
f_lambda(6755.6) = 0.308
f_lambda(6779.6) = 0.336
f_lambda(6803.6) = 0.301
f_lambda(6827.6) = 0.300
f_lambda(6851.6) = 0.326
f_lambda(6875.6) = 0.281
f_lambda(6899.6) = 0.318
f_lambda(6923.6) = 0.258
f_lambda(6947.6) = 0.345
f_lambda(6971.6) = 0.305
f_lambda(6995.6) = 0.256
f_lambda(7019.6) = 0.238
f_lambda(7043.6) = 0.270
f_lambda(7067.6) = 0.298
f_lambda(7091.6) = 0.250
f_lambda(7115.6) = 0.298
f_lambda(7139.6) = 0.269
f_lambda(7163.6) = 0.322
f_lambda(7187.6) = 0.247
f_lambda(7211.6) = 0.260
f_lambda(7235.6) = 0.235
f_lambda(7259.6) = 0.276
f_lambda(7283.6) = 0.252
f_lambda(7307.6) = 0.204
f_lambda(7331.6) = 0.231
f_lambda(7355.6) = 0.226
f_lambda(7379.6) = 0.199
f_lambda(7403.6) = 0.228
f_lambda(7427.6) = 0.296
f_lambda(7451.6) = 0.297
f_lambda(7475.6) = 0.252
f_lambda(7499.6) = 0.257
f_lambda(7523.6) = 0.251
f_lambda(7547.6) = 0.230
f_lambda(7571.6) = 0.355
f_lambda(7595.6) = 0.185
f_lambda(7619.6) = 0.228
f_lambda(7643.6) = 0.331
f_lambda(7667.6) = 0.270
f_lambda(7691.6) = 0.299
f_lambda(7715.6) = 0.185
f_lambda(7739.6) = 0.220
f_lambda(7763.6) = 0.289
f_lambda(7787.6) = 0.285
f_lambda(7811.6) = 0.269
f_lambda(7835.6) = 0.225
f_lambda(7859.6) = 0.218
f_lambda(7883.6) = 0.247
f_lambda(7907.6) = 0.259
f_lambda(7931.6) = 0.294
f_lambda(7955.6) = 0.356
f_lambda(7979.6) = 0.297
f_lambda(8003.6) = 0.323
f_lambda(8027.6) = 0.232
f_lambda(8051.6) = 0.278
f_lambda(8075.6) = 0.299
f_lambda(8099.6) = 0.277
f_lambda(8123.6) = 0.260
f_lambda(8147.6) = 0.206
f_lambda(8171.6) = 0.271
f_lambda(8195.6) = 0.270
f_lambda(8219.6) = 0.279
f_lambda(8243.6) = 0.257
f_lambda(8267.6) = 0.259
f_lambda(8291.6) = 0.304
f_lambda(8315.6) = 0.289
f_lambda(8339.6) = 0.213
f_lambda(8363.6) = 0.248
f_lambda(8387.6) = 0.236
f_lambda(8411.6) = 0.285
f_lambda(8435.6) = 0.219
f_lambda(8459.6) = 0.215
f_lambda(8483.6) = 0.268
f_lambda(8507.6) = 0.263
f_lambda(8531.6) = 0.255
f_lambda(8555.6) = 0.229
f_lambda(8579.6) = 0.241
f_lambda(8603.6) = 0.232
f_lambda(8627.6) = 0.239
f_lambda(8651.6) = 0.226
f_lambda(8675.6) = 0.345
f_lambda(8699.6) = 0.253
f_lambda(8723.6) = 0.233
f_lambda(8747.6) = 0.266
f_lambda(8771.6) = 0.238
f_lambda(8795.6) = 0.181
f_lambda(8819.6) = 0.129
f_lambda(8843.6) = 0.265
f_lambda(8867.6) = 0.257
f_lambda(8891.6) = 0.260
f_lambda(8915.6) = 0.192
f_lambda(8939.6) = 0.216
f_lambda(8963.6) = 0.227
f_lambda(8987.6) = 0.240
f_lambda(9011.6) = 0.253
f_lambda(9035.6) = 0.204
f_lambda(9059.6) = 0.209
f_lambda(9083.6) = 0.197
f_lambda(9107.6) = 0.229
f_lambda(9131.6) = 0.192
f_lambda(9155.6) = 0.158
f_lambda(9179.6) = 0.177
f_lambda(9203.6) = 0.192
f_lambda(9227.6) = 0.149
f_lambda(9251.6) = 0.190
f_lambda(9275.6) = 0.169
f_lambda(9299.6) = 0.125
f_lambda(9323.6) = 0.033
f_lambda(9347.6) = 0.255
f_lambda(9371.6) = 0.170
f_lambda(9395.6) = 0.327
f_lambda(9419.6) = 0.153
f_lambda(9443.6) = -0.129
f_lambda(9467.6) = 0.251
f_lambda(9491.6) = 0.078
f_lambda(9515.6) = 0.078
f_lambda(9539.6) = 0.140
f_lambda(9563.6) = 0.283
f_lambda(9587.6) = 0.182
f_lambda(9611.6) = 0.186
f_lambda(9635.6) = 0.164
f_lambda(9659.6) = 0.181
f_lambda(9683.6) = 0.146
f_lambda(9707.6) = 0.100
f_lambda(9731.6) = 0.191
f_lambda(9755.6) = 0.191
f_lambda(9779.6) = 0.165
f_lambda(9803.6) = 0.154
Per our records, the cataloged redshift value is 1.33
